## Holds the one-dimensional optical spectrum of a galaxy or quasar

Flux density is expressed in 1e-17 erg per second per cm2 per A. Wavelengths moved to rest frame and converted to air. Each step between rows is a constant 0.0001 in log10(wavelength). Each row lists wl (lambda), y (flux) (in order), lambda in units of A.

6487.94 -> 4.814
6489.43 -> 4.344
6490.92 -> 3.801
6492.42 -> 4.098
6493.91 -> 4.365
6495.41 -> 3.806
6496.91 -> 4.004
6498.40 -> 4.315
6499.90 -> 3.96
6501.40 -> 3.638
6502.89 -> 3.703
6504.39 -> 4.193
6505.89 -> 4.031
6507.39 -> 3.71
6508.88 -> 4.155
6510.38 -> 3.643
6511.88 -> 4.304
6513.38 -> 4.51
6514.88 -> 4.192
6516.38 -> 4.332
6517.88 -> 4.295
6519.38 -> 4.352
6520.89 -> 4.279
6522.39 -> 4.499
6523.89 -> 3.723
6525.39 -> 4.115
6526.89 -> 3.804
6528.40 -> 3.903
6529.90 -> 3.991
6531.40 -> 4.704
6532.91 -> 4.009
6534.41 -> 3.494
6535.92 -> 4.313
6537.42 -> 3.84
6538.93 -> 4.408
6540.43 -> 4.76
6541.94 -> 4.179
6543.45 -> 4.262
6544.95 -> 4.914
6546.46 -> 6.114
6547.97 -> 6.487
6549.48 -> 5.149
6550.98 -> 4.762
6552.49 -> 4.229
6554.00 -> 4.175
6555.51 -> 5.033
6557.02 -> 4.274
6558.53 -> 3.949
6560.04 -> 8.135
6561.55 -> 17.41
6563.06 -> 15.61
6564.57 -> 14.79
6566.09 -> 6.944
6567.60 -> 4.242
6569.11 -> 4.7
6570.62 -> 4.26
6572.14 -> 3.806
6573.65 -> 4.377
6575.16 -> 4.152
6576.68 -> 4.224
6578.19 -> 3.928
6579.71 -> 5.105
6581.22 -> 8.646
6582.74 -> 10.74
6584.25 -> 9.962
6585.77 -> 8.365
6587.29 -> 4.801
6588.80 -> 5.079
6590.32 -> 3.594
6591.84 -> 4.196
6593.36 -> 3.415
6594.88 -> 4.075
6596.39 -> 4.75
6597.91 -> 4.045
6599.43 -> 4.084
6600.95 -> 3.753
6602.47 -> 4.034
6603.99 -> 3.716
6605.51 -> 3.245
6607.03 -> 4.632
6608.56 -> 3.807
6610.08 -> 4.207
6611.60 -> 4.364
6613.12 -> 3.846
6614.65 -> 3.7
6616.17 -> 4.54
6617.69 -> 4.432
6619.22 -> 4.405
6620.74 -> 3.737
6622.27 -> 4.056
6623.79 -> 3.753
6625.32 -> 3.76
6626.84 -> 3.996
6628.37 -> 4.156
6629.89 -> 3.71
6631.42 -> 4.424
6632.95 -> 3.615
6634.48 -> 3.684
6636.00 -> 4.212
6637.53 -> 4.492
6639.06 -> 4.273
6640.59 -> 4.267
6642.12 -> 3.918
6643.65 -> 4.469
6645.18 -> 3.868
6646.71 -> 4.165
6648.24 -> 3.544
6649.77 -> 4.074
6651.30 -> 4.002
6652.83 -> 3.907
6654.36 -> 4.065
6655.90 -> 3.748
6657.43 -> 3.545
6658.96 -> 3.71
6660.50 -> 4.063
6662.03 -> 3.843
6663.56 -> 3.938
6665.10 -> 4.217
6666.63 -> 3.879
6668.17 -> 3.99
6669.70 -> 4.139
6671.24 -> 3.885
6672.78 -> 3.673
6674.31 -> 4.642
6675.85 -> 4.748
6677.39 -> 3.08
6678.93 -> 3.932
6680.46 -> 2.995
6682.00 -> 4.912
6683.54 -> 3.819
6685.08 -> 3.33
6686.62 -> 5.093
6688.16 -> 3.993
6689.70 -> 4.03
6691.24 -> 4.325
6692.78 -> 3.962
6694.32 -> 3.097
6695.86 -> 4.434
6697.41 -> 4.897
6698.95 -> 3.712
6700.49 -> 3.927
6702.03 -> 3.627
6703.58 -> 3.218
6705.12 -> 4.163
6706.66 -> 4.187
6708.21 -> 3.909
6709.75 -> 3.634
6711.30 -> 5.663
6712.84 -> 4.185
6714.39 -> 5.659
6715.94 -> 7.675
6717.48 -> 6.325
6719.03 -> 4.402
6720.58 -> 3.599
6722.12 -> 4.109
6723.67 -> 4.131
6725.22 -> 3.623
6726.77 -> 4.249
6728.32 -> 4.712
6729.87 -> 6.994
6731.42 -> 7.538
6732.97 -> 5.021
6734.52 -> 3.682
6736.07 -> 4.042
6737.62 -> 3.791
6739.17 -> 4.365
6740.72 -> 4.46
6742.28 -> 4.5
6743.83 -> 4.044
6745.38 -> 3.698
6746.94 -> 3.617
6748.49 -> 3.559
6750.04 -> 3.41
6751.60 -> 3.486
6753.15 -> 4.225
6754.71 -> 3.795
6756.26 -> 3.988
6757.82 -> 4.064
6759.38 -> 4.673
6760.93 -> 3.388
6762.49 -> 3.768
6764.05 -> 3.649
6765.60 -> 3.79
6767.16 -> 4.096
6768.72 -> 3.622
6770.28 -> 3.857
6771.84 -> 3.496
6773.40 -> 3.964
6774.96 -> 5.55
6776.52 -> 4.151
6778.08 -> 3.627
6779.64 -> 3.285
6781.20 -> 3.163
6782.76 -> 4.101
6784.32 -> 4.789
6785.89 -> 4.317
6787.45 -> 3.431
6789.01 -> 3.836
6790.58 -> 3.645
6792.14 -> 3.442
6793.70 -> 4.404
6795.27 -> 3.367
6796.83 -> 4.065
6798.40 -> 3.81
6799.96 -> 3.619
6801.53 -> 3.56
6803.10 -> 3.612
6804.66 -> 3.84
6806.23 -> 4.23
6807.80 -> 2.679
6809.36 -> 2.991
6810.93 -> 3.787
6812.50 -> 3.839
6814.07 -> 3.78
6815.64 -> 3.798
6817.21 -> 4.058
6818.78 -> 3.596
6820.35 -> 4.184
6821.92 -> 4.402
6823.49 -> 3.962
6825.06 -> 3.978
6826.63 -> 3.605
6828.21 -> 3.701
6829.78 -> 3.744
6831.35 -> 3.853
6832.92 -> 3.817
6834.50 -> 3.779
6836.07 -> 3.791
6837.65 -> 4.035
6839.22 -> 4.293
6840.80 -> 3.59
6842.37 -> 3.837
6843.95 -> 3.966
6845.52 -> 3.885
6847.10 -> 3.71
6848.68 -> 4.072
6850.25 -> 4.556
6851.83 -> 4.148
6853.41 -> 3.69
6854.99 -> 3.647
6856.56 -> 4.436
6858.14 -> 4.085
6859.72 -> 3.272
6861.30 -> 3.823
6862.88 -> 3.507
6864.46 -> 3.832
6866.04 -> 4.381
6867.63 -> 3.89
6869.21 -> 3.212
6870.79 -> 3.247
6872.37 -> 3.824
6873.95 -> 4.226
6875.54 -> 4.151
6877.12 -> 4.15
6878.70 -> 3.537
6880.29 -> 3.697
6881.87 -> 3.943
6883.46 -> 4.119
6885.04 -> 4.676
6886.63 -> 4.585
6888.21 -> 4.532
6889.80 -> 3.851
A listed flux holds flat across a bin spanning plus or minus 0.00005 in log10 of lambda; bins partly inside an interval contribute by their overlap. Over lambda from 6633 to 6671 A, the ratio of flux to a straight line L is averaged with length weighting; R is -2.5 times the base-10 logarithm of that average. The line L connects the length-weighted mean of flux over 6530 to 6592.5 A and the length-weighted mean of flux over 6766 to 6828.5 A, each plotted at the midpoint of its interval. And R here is 0.27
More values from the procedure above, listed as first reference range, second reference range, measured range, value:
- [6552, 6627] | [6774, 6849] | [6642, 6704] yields 0.21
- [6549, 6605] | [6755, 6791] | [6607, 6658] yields 0.31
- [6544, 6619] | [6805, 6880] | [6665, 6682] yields 0.25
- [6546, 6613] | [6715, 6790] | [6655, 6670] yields 0.27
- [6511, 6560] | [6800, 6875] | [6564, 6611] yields -0.20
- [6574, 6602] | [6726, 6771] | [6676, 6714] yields 0.14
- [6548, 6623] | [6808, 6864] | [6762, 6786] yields 0.08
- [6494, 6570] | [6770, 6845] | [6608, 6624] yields 0.16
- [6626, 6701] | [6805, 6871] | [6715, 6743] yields -0.22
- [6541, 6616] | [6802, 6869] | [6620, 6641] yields 0.29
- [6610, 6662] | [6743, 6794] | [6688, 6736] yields -0.16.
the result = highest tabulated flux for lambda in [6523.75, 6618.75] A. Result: 17.41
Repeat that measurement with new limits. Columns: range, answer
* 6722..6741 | 7.538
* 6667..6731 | 7.675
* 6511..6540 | 4.704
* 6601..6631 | 4.632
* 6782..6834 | 4.789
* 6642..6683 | 4.912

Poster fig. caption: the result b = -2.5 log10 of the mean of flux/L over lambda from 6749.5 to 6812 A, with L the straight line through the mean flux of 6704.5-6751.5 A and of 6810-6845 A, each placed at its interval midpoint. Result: 0.10 mag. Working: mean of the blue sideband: 4.55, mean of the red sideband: 3.88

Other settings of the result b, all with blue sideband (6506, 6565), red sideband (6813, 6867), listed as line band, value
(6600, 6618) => 0.23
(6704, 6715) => 0.02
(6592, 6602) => 0.24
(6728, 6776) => 0.02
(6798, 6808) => 0.11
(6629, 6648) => 0.18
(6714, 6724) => -0.16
